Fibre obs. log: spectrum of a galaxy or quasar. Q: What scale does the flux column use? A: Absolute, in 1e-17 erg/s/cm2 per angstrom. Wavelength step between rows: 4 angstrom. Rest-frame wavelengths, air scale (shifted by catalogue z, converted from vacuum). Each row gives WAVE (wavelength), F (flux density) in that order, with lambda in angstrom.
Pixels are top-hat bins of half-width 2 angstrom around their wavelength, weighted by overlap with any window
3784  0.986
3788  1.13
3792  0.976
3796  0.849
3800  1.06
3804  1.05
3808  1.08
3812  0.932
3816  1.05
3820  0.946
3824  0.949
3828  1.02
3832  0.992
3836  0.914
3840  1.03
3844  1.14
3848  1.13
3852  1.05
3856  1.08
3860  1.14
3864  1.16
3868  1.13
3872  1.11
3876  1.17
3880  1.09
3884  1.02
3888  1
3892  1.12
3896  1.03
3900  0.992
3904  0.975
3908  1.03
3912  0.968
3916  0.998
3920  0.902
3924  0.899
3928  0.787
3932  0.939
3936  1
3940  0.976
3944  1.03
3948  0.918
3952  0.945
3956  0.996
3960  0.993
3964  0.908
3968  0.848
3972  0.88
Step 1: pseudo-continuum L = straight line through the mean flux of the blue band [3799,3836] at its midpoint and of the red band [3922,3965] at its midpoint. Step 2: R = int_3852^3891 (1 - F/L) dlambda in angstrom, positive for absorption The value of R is -4.8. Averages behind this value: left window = 1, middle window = 1.1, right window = 0.945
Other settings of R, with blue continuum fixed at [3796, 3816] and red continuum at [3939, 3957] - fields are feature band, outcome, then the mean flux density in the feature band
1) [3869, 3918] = -2.76 angstrom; 1.04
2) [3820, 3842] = 0.63 angstrom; 0.978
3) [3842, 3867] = -2.94 angstrom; 1.12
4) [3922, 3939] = 1.15 angstrom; 0.91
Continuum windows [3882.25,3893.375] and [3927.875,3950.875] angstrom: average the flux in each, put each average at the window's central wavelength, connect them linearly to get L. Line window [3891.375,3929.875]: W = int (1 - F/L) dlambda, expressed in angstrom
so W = 1.5 angstrom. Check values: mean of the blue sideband 1.04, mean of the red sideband 0.954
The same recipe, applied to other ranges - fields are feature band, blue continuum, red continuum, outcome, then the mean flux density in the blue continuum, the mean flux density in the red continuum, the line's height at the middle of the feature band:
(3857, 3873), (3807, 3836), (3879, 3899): -1.7 angstrom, 0.987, 1.05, 1.03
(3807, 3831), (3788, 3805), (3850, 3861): 0.9 angstrom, 0.997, 1.09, 1.03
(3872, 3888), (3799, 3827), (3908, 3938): -2.0 angstrom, 1.01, 0.934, 0.963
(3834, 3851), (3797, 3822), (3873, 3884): 0.1 angstrom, 1.01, 1.11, 1.06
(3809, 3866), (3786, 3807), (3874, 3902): -0.1 angstrom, 1.02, 1.06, 1.04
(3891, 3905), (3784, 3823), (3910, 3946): -1.0 angstrom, 1.01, 0.944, 0.959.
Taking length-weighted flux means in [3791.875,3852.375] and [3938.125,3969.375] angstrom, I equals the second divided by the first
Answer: 0.94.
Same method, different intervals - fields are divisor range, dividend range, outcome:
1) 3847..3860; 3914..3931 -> 0.82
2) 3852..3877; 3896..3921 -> 0.88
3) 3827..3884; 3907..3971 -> 0.87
